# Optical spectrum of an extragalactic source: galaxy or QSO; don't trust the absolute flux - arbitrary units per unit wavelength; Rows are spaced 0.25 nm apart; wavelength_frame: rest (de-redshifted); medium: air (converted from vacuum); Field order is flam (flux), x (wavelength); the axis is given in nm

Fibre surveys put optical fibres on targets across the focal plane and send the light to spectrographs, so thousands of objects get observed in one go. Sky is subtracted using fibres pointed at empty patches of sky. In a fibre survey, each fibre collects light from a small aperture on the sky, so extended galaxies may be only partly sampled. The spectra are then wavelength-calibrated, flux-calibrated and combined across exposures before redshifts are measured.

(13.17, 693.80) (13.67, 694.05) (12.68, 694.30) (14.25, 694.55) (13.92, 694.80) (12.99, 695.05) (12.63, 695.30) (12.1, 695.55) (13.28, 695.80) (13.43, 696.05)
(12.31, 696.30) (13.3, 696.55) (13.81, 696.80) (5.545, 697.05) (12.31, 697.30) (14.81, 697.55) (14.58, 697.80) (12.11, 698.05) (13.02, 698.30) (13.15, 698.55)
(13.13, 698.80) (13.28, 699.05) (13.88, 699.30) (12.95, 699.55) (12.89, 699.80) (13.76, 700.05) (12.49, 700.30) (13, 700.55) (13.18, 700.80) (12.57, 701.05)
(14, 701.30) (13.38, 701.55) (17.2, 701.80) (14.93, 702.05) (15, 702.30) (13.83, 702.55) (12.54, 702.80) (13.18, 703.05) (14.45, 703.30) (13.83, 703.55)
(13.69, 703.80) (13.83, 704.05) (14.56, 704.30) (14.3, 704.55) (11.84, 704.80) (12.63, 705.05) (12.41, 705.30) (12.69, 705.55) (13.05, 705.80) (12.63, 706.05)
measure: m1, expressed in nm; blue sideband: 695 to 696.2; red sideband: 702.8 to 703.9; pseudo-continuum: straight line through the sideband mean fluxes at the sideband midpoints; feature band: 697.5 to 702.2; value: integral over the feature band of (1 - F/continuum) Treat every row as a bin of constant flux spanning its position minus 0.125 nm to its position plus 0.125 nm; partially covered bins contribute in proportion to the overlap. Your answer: -0.10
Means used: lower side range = 12.9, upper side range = 13.6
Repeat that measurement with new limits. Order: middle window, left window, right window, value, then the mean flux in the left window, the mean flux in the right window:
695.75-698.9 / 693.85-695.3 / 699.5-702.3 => 0.21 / 13.4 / 13.7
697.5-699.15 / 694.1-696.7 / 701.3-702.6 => 0.06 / 13.1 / 14.8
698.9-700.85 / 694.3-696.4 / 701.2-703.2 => 0.10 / 13.1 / 14.3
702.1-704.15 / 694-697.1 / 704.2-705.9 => -0.13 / 12.8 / 13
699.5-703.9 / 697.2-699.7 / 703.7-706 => -0.15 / 13.3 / 13.2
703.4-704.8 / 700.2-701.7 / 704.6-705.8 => -0.12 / 13.2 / 12.6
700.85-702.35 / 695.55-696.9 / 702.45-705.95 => -0.13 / 13.1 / 13.3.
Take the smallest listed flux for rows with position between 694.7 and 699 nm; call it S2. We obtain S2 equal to 5.545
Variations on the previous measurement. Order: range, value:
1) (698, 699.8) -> 12.11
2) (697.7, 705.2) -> 11.84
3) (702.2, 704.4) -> 12.54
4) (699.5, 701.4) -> 12.49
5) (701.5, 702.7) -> 13.38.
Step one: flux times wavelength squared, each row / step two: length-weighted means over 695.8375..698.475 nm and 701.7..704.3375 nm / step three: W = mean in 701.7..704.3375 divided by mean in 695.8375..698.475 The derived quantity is 1.2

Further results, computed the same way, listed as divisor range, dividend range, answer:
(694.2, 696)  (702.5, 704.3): 1.07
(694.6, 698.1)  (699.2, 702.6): 1.10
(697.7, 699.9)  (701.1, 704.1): 1.08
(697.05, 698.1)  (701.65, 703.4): 1.16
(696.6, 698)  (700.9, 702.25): 1.19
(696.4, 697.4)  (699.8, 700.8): 1.17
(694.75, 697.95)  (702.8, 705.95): 1.08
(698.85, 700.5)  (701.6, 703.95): 1.09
